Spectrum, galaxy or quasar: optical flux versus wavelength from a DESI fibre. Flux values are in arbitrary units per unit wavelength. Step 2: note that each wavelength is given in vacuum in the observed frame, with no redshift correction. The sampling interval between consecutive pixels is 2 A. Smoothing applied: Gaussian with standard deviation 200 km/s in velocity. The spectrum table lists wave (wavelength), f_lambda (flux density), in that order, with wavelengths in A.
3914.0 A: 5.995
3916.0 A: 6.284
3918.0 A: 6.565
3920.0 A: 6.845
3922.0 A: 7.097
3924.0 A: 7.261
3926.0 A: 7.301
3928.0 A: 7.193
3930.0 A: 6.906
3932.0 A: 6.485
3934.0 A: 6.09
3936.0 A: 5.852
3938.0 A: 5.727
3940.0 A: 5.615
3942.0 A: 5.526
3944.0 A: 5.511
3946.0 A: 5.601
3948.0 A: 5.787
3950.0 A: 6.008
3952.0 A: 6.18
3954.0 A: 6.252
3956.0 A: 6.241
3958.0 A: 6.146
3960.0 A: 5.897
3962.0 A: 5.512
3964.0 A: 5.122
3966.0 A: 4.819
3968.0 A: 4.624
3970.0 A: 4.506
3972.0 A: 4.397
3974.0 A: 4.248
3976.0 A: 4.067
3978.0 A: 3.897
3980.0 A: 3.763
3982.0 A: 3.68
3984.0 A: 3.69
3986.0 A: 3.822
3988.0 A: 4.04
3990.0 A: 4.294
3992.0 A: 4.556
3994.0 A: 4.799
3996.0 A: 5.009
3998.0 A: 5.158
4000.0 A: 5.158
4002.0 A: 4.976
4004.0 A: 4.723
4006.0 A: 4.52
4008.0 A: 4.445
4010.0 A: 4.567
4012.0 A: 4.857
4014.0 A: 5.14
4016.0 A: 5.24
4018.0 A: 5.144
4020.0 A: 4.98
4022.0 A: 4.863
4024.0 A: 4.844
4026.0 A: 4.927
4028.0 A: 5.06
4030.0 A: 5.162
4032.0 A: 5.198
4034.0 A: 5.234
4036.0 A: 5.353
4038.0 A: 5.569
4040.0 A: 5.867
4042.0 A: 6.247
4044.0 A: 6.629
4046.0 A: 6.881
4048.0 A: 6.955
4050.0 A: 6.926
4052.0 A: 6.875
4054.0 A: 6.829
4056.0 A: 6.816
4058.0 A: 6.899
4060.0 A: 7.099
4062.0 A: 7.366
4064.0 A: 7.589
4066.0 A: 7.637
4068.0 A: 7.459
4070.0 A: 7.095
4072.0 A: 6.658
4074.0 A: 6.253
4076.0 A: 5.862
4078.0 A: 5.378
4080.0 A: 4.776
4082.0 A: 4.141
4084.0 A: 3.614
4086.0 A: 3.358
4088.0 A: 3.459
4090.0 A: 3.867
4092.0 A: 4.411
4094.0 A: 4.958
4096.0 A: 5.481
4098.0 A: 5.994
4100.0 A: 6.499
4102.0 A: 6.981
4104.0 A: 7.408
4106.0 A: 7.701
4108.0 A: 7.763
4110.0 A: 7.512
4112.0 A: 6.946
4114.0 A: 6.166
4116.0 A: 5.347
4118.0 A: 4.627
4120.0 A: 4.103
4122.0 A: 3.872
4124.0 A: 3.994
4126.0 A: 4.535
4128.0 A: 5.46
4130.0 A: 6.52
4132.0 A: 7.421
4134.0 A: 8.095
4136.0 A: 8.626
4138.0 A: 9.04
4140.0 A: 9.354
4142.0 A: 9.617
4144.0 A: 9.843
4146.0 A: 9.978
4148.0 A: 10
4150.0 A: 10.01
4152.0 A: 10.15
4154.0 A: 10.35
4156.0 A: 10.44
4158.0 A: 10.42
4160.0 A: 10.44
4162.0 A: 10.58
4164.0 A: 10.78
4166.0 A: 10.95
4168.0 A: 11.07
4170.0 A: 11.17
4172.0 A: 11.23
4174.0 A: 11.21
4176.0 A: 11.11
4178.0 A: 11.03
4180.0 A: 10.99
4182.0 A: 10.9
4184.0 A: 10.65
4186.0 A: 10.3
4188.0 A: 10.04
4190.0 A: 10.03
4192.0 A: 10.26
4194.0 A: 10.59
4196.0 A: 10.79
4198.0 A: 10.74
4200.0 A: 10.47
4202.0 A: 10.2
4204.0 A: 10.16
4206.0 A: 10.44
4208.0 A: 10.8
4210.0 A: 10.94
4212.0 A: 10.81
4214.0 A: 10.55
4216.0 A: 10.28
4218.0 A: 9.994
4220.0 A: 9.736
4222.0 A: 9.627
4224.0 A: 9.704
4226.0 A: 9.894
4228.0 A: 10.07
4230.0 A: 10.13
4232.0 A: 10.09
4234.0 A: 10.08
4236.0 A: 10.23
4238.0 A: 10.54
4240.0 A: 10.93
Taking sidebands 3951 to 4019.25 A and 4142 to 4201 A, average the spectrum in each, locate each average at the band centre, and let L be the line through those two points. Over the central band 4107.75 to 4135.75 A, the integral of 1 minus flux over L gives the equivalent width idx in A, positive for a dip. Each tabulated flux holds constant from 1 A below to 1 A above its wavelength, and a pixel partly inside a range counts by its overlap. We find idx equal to 9.7 A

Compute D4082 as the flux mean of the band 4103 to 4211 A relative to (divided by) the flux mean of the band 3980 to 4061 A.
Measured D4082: 1.7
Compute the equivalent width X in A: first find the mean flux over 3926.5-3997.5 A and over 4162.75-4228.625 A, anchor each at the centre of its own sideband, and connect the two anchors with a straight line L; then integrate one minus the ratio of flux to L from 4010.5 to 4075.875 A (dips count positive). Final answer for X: 9.2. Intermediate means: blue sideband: 5.21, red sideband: 10.5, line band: 6.1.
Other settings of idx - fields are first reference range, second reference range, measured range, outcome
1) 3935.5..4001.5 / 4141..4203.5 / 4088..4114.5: 7.54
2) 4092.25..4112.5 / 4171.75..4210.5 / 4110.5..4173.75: 0.84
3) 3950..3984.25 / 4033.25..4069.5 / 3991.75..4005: 1.57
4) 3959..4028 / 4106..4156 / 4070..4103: 7.16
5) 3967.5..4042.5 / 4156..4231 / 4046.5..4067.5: -2.54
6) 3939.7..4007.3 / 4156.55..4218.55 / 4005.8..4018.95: 2.45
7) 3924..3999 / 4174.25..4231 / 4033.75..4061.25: 2.46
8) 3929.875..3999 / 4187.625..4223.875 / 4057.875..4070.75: -0.10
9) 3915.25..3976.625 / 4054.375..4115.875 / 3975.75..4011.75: 9.29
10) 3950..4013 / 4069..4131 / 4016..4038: -0.17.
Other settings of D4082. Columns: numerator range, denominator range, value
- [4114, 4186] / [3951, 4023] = 1.86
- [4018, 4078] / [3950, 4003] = 1.29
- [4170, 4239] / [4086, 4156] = 1.50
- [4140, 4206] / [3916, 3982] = 1.84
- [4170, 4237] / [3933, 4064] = 1.94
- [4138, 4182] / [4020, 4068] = 1.69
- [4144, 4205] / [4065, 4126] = 1.88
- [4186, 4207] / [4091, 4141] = 1.63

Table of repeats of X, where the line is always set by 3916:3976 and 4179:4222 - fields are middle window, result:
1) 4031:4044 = 3.23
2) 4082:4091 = 5.10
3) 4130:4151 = 0.68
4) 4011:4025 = 4.22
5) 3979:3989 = 4.21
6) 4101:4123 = 6.50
